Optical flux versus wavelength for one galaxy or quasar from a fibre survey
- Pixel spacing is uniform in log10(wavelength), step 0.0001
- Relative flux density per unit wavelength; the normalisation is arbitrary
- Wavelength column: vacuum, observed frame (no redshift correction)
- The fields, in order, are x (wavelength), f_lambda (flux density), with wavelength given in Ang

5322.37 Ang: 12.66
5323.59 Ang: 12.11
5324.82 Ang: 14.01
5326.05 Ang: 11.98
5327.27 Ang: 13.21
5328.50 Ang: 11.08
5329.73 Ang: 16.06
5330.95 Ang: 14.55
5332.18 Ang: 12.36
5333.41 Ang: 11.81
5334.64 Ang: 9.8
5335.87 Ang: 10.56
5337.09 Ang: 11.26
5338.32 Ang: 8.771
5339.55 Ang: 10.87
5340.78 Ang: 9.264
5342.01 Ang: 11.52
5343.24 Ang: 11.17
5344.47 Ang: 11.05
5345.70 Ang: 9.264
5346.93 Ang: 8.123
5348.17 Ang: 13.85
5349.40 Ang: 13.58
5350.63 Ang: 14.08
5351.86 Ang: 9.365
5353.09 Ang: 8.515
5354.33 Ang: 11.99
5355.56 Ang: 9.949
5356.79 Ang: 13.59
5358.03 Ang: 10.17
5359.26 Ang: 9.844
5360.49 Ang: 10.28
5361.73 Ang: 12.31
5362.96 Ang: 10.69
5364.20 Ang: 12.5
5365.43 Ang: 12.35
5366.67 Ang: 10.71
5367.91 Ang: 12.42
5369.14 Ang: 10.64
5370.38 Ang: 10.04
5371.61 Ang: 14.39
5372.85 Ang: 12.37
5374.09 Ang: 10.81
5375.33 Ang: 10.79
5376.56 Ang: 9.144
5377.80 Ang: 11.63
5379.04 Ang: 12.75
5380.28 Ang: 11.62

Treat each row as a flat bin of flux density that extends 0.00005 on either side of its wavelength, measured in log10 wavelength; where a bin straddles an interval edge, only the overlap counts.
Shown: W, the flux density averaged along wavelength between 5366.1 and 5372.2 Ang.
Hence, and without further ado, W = 11.6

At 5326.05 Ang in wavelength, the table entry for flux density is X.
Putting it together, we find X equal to 11.98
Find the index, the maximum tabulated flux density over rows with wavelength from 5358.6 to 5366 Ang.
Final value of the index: 12.5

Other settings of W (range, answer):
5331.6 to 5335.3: 11.3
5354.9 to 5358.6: 11.3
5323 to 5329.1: 12.5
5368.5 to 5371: 10.4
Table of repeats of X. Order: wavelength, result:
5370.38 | 10.04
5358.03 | 10.17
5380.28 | 11.62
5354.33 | 11.99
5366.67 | 10.71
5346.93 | 8.123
